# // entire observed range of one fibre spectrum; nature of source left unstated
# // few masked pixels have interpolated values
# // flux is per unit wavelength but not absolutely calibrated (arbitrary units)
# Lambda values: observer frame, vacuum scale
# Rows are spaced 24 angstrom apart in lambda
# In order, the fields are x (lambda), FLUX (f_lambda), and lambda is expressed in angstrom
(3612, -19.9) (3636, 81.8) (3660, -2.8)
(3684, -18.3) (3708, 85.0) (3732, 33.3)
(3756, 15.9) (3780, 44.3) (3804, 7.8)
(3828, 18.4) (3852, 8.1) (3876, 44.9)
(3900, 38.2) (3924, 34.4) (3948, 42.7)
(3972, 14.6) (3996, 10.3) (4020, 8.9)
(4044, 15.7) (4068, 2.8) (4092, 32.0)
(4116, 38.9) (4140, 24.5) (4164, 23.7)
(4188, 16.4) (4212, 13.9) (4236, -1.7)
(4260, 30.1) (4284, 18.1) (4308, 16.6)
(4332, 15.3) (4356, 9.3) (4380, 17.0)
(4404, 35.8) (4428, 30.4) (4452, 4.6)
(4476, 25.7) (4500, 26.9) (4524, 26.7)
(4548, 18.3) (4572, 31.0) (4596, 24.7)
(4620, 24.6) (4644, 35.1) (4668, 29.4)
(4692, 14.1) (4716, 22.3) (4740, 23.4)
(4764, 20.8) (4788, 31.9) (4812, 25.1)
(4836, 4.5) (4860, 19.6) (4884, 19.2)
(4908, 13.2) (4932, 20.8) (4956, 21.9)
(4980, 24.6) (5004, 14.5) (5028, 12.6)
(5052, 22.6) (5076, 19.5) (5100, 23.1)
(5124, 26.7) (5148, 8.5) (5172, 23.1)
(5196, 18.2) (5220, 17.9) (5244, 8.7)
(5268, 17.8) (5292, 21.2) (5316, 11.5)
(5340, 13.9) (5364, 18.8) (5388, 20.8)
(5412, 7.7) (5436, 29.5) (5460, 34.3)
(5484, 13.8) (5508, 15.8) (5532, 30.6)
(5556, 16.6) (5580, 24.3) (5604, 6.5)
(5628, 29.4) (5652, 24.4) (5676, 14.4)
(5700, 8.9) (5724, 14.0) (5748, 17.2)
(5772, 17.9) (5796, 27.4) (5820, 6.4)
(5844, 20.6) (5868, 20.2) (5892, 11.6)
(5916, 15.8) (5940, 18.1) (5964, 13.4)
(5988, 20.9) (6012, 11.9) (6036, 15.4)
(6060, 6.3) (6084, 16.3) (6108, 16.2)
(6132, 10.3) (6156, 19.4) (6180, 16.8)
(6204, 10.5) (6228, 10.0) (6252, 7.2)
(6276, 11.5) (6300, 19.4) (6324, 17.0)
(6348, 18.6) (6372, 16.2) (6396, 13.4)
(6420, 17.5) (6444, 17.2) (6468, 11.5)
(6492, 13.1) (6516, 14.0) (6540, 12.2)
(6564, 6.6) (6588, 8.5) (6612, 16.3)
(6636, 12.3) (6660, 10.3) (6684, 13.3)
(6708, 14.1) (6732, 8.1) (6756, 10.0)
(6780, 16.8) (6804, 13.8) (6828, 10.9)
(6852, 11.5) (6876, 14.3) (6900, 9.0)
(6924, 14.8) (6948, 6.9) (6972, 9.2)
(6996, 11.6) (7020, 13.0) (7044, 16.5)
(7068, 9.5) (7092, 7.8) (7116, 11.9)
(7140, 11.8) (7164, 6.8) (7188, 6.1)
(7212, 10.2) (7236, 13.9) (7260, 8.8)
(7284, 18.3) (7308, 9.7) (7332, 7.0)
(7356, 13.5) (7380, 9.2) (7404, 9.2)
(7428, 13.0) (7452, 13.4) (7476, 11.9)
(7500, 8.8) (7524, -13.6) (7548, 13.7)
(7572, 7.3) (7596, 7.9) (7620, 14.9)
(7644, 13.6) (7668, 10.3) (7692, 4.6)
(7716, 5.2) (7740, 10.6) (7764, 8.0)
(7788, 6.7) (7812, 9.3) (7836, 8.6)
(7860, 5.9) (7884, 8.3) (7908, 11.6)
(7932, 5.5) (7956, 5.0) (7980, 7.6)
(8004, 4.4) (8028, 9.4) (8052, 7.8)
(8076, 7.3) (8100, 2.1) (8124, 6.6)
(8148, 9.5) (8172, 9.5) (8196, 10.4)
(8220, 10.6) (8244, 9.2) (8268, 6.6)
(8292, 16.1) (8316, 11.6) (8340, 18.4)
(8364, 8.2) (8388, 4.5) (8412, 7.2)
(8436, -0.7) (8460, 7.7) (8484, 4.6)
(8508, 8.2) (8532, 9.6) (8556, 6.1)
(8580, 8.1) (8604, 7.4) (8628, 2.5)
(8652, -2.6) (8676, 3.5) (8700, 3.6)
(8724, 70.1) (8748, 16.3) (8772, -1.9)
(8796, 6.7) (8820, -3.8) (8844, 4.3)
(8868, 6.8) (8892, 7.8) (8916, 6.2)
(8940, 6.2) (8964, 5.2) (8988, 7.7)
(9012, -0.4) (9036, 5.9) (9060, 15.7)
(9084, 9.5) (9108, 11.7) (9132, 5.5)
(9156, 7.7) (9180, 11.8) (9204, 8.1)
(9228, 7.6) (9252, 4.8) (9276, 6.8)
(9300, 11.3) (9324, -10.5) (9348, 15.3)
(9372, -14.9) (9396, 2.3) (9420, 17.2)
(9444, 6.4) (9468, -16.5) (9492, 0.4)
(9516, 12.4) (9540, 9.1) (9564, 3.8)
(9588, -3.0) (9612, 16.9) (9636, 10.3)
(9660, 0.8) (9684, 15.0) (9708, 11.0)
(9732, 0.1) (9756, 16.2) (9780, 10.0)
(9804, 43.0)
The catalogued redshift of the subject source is 1.34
